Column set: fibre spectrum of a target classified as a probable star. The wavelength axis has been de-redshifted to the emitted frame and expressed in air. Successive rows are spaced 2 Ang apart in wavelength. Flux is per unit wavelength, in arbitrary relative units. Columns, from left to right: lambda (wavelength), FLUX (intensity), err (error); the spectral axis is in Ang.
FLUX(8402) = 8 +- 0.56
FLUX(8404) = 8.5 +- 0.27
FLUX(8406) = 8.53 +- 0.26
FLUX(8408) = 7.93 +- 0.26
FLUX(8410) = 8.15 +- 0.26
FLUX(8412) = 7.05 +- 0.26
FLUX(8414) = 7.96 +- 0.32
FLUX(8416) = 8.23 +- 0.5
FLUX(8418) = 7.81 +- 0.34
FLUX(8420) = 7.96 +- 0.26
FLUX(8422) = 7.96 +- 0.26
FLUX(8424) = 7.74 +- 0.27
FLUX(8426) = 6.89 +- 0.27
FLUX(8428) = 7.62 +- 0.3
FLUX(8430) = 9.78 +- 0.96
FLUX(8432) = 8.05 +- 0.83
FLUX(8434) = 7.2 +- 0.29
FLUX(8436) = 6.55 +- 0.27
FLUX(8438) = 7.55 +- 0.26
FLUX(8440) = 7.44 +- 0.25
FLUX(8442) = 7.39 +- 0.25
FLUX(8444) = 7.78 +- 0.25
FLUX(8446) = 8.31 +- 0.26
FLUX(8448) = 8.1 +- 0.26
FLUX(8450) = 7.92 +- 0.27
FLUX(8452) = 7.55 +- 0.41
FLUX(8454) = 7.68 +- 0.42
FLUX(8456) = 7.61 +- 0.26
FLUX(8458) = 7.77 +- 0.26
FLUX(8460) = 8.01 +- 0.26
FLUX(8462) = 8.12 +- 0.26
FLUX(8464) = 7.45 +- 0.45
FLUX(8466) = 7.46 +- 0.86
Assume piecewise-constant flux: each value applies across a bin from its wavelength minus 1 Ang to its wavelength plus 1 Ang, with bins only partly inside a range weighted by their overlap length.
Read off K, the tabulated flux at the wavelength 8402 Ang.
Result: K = 8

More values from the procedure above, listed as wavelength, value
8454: 7.68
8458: 7.77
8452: 7.55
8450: 7.92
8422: 7.96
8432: 8.05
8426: 6.89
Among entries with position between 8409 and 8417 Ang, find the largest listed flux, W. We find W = 8.23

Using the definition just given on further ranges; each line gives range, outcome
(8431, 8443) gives 8.05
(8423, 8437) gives 9.78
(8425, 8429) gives 7.62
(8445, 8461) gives 8.31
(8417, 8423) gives 7.96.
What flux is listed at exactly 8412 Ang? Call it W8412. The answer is 7.05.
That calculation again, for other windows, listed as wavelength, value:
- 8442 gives 7.39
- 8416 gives 8.23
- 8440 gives 7.44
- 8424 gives 7.74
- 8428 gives 7.62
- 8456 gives 7.61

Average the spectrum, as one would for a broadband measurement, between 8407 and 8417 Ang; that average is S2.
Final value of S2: 7.86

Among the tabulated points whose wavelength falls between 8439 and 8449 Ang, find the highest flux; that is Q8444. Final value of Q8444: 8.31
